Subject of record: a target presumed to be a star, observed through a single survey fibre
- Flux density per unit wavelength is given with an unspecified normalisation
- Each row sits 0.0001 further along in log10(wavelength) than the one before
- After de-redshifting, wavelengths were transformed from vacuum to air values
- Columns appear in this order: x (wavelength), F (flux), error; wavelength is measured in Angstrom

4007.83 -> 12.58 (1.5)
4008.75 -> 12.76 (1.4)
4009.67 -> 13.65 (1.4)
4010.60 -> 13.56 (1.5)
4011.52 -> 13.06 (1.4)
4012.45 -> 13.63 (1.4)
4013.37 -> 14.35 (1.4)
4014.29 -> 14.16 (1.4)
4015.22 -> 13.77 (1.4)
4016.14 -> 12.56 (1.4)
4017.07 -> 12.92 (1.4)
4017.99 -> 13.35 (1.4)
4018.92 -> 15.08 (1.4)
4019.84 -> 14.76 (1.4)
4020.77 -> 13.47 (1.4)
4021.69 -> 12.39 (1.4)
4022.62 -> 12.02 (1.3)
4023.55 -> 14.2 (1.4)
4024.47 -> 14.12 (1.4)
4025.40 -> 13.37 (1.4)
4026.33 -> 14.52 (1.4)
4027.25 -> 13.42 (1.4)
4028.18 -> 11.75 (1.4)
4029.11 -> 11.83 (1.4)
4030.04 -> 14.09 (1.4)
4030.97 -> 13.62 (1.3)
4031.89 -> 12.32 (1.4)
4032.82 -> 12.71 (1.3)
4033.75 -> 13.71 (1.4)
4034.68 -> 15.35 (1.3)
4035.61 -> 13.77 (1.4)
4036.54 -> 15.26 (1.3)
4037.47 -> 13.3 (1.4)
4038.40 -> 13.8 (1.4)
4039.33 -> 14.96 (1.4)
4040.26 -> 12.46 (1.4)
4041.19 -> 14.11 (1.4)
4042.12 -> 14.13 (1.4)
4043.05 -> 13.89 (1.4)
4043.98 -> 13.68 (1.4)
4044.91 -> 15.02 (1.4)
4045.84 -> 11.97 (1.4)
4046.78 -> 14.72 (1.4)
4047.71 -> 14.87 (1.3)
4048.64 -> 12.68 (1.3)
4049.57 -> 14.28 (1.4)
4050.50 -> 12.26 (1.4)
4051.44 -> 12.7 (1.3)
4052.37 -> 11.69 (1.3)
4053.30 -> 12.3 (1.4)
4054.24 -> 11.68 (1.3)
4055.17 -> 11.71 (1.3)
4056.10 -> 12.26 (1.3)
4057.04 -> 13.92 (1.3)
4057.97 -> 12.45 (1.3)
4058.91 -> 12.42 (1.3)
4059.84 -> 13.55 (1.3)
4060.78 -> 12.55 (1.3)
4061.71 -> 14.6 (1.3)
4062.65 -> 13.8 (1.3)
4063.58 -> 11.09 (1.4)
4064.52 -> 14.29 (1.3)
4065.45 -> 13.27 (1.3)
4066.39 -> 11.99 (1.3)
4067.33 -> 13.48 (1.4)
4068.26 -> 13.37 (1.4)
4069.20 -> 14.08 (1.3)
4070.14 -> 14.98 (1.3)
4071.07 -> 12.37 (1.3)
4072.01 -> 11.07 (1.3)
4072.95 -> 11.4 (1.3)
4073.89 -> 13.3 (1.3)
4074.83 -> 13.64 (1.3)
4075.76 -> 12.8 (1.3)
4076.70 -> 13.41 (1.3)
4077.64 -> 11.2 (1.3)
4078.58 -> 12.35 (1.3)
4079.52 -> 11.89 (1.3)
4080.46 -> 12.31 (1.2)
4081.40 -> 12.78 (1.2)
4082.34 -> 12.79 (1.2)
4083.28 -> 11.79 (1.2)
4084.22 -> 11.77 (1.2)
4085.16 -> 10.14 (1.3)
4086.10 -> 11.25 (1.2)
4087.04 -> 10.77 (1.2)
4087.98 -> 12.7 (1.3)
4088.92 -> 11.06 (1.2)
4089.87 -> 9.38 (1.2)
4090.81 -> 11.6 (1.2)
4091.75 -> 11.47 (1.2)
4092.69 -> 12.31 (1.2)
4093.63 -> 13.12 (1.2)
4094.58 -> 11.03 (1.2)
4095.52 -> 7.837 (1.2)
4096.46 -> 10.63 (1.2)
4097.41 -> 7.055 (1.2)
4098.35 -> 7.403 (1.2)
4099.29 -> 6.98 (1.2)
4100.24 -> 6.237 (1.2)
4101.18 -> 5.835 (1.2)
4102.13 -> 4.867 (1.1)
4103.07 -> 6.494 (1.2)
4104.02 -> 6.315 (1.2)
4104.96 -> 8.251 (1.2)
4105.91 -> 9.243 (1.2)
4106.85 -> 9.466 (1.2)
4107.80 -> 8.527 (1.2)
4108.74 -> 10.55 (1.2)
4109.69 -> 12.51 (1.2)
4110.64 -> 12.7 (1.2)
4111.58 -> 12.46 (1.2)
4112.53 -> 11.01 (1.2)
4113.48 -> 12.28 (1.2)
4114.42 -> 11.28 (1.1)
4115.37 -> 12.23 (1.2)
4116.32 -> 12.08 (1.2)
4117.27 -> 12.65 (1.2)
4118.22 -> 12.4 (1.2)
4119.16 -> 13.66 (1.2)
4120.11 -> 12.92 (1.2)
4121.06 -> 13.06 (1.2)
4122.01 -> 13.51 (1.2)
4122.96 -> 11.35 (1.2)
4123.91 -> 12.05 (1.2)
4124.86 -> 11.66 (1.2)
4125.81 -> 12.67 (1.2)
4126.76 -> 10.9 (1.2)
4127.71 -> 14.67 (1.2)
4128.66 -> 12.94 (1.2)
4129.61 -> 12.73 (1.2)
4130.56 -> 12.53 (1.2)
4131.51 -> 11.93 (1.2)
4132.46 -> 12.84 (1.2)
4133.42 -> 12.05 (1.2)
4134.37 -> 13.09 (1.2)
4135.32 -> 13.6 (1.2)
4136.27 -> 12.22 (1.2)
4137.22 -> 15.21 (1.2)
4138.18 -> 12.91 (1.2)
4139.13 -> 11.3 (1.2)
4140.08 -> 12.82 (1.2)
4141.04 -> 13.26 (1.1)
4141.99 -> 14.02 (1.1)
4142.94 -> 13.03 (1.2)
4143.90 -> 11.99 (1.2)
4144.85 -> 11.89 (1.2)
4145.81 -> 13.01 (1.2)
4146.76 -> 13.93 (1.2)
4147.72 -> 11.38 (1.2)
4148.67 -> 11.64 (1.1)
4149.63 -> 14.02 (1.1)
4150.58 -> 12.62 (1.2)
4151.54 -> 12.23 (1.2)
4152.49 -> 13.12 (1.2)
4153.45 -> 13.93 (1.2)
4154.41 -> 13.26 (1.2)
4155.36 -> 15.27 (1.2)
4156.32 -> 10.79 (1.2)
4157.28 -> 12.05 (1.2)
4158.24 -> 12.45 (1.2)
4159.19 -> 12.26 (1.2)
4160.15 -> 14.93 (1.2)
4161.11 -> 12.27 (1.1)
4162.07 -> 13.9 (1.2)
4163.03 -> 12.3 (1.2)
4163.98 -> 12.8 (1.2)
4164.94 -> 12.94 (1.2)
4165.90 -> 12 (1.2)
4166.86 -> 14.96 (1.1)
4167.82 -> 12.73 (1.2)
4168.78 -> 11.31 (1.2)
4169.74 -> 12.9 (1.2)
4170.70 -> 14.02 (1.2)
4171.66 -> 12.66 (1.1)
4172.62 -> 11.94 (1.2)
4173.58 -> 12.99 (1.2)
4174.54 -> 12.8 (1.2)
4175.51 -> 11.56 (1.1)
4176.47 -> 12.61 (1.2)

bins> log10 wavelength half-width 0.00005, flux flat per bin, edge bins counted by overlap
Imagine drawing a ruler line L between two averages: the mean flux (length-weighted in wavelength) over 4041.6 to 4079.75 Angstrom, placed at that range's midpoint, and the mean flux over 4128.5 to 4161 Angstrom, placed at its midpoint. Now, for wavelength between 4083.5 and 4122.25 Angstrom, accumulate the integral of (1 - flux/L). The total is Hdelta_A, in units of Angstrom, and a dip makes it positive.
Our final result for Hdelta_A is 7.6 Angstrom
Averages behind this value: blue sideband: 13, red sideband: 12.9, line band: 10.4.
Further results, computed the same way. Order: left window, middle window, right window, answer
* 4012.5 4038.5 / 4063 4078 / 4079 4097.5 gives -1.21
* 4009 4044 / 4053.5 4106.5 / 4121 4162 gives 7.82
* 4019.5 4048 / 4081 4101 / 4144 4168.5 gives 4.35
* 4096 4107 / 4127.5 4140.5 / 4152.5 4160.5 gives -2.63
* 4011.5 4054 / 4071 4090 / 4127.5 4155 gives 1.87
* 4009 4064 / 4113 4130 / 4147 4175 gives 0.68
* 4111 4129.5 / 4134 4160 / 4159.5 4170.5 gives -0.23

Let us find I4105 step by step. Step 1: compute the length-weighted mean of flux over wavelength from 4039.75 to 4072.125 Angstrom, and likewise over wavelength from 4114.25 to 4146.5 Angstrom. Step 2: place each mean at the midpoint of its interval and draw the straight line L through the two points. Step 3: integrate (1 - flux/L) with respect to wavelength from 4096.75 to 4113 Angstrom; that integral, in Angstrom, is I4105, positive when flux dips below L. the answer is 5.35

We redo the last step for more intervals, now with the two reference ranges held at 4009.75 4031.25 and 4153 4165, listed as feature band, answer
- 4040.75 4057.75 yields 0.2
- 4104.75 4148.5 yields 2.9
